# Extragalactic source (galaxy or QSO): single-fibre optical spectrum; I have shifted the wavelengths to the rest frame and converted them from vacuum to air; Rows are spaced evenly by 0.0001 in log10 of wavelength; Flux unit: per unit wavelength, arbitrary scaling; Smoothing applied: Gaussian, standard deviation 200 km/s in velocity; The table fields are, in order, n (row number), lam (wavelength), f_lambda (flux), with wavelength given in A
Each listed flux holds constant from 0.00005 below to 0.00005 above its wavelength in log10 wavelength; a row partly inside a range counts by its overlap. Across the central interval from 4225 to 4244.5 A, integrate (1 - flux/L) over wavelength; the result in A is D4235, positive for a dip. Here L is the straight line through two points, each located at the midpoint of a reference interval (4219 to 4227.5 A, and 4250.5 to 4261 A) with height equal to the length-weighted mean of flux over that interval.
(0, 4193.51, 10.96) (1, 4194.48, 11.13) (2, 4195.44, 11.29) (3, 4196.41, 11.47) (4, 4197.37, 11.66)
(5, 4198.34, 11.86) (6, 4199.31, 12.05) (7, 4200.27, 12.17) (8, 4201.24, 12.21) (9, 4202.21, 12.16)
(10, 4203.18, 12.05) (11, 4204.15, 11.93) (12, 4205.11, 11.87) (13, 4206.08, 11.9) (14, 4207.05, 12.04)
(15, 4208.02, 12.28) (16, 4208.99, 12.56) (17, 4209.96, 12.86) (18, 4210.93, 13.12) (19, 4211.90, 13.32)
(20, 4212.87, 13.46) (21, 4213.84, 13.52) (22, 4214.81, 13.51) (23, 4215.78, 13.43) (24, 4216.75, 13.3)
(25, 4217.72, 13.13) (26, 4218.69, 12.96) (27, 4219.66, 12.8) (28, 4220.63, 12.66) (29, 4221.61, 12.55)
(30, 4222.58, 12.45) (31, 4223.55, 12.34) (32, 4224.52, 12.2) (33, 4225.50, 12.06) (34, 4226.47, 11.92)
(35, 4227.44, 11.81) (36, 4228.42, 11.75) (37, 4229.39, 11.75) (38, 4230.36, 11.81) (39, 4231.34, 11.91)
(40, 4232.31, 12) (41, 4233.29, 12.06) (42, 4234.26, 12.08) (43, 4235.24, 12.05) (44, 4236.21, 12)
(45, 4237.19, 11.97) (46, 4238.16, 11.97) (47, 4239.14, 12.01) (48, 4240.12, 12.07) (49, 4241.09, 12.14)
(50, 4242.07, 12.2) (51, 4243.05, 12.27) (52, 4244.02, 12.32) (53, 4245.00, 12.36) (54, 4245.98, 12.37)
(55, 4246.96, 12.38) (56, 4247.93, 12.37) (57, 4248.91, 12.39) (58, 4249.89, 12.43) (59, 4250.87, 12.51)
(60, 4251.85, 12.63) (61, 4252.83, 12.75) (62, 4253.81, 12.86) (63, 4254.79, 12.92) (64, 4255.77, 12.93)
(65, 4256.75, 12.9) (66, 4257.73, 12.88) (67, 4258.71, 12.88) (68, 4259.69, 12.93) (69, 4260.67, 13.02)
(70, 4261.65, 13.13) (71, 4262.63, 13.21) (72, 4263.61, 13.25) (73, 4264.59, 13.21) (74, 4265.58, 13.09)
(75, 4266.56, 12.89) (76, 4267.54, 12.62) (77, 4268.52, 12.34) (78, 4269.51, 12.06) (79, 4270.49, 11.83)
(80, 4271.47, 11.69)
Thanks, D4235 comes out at 0.8 A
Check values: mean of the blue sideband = 12.4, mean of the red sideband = 12.8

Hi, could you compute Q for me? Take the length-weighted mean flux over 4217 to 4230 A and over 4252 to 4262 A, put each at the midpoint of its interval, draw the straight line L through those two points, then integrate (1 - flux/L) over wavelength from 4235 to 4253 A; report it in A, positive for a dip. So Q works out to 0.60 A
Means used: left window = 12.4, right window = 12.9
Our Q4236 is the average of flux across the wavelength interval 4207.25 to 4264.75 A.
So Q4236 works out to 12.6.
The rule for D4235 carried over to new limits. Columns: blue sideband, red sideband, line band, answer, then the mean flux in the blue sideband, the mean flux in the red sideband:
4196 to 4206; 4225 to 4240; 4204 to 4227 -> -1.42 A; 11.9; 11.9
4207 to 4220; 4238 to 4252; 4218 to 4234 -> 0.70 A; 13.1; 12.3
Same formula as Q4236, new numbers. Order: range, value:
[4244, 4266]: 12.8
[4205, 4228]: 12.7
